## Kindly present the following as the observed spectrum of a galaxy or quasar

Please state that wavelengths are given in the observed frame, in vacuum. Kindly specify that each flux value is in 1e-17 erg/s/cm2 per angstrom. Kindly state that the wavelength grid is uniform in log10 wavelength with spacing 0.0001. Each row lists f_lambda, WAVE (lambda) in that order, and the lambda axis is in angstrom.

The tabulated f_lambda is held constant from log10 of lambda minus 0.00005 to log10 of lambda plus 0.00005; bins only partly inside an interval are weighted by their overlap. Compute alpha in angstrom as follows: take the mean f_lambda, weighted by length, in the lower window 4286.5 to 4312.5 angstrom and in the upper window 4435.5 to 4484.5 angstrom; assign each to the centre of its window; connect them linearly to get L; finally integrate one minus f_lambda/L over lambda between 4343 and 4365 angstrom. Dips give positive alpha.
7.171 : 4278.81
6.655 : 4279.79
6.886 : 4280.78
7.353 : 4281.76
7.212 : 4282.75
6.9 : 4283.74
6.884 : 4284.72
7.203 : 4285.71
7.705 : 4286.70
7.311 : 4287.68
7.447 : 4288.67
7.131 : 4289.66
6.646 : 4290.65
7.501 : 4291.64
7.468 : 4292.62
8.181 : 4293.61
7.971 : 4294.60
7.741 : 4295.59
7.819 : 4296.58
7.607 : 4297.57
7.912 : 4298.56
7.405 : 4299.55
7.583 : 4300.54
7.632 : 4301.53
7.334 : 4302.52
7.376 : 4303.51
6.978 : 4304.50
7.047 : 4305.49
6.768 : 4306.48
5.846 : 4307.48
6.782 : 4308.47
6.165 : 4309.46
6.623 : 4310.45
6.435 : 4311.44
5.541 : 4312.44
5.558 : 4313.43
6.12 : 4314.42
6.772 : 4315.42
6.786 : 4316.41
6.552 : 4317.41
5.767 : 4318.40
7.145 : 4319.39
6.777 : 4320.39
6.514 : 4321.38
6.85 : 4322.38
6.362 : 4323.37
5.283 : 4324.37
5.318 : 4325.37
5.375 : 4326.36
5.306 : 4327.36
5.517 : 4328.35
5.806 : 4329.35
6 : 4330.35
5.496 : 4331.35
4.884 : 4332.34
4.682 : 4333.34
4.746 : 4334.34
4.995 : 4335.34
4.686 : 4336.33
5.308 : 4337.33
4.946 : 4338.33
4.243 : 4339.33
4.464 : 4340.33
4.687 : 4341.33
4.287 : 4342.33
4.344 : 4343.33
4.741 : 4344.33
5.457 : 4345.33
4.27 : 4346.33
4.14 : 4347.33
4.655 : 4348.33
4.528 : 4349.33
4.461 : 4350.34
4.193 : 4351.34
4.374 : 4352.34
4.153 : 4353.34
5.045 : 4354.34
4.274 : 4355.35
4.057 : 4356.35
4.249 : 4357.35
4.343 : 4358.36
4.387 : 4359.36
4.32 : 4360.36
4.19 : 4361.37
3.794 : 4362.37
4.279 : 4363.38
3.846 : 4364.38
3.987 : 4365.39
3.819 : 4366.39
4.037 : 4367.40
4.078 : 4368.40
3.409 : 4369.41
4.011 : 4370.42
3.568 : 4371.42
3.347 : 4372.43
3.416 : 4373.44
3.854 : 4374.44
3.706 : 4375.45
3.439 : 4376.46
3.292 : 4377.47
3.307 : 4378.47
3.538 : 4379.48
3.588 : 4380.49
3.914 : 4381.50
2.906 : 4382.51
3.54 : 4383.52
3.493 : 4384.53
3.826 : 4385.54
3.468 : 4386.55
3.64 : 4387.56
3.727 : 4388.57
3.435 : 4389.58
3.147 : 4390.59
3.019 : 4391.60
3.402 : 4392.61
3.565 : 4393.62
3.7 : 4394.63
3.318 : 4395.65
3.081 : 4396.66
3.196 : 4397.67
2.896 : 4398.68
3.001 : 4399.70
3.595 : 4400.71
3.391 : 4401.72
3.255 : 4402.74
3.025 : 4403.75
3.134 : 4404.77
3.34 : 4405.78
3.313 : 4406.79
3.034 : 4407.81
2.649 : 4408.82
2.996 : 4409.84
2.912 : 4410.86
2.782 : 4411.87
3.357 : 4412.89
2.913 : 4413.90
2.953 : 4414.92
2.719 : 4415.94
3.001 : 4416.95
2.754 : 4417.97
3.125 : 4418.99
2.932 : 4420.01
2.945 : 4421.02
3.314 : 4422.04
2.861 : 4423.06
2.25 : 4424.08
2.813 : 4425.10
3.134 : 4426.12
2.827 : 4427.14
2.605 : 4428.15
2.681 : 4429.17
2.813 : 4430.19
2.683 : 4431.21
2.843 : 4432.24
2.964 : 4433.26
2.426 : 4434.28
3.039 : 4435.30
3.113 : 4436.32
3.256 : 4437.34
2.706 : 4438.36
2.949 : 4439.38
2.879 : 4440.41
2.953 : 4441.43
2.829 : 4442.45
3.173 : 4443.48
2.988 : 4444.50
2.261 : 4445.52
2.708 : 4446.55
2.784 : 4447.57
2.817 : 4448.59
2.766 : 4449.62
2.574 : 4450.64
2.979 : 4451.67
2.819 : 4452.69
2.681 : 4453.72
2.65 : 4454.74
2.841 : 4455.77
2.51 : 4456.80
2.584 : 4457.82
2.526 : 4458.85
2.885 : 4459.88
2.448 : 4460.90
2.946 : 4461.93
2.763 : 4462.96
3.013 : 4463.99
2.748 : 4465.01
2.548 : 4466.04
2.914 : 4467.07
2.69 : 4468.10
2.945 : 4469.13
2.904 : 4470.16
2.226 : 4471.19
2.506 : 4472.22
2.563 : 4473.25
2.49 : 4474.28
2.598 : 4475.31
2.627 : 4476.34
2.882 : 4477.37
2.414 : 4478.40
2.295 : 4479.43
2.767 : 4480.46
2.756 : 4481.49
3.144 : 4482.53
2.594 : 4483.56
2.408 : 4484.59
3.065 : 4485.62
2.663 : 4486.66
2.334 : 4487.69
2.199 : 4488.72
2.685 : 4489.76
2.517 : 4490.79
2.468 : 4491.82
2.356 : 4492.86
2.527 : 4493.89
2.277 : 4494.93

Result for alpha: 5.1 angstrom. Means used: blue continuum 7.2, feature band 4.37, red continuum 2.74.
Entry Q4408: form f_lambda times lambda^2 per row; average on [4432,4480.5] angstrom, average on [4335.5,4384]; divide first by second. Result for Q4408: 0.70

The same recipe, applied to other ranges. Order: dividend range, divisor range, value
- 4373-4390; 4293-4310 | 0.50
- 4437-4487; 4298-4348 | 0.50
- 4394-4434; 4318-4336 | 0.55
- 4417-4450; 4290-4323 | 0.44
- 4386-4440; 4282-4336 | 0.49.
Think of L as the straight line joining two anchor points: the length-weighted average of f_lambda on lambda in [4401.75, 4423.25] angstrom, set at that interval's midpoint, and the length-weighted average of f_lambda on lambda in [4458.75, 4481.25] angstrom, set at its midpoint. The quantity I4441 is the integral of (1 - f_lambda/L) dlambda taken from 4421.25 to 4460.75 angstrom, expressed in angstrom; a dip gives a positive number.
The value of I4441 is 0.7 angstrom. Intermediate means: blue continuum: 3.02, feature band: 2.8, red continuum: 2.67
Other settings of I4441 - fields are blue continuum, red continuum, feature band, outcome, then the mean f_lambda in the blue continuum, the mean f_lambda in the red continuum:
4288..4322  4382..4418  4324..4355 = 4.2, 6.97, 3.21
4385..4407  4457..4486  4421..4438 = 1.1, 3.34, 2.68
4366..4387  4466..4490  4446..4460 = 0.7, 3.6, 2.63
